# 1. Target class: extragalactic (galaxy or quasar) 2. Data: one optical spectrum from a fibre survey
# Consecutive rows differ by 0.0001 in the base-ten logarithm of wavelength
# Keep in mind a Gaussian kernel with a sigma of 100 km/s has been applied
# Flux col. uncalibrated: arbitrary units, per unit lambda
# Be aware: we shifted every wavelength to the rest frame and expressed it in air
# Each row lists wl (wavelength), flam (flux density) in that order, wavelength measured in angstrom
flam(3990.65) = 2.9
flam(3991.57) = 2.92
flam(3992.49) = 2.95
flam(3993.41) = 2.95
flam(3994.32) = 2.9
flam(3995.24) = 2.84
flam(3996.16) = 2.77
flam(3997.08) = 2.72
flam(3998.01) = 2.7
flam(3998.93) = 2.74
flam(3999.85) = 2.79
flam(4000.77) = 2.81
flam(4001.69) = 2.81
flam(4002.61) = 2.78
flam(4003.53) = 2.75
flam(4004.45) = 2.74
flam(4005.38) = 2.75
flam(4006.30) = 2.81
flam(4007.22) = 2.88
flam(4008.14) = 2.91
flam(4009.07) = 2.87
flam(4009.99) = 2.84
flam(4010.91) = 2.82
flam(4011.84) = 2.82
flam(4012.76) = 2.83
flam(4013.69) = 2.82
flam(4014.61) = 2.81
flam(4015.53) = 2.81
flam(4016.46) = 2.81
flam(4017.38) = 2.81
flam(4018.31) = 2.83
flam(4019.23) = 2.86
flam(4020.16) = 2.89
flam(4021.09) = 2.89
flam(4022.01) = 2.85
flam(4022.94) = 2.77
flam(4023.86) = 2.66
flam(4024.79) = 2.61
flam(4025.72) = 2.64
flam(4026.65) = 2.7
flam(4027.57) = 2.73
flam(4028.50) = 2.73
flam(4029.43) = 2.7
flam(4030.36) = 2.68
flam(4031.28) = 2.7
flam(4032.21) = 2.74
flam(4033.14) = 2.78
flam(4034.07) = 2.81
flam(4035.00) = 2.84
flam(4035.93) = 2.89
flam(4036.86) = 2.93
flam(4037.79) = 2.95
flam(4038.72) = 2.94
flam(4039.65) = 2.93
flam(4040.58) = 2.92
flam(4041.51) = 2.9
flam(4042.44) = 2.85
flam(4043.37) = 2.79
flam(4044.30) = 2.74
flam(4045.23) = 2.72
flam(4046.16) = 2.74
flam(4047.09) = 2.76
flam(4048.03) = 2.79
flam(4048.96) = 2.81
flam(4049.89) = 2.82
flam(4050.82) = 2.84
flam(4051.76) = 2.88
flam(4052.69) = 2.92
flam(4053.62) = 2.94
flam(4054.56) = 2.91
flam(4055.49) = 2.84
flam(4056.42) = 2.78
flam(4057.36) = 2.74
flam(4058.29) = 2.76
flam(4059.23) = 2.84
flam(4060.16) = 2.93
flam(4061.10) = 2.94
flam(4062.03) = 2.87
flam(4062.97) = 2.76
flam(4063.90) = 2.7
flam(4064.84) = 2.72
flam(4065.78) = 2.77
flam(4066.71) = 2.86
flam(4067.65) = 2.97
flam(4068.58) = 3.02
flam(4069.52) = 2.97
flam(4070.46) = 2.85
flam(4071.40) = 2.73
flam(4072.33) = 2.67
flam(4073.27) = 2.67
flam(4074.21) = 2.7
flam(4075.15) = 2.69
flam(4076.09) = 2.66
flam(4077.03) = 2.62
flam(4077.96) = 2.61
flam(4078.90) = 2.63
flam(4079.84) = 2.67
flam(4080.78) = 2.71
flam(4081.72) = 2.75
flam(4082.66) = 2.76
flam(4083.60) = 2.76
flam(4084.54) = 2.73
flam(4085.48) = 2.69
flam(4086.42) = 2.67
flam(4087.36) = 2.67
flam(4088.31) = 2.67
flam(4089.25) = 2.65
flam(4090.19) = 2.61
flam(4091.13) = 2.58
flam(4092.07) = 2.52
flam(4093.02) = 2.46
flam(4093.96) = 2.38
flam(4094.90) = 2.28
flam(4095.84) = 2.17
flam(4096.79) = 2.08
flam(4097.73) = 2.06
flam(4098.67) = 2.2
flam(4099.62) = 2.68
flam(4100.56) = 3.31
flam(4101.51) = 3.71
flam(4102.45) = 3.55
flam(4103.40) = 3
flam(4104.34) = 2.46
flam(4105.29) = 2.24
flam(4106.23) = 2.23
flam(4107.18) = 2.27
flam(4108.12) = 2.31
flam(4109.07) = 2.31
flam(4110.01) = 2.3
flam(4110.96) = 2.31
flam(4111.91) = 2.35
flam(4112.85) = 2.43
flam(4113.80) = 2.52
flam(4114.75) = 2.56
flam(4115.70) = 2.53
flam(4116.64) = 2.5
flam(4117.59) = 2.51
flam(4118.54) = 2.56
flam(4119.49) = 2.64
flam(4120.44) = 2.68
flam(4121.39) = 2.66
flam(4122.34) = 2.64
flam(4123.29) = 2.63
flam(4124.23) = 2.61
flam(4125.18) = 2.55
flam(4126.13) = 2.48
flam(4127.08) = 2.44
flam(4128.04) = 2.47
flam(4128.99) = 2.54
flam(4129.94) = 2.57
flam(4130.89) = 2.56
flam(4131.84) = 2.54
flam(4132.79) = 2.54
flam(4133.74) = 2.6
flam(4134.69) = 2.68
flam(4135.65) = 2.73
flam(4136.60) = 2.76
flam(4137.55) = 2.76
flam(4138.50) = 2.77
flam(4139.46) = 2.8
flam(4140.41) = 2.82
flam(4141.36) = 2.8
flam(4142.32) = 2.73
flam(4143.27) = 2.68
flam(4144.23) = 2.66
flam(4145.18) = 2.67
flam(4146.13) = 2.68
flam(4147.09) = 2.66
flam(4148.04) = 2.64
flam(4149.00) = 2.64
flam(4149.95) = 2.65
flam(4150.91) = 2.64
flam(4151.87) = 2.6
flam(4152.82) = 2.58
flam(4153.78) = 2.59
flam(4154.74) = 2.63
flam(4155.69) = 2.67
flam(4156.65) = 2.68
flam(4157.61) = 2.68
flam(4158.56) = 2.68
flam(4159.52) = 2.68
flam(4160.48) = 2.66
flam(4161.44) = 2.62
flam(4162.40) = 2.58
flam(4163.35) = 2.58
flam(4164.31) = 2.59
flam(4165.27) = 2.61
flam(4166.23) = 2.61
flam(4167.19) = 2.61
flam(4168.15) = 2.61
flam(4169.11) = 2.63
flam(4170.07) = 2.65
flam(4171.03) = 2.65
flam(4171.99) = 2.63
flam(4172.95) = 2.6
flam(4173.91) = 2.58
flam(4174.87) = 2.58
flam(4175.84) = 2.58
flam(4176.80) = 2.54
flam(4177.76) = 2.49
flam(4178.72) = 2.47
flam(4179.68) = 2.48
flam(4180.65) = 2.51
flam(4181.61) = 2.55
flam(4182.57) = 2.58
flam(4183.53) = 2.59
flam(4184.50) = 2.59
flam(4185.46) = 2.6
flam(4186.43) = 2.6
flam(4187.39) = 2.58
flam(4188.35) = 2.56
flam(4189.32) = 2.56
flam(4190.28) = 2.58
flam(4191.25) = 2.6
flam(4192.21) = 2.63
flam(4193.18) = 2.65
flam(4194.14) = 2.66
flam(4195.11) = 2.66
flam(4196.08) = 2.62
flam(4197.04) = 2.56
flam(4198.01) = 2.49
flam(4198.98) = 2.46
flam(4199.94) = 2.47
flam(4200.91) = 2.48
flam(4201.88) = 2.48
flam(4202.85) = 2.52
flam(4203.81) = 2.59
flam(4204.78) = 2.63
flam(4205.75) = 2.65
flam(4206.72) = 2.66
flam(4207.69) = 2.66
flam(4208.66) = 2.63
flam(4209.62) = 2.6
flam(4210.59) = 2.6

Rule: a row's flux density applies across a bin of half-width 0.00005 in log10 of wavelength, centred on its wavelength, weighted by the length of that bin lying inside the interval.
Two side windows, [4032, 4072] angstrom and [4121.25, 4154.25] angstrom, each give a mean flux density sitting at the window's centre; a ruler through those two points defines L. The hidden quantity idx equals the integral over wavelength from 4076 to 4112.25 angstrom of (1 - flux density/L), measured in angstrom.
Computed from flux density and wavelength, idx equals 2.2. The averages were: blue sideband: 2.84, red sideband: 2.64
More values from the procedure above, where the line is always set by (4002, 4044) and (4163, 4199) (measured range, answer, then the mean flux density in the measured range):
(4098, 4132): 1.3 angstrom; 2.58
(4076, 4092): 0.3 angstrom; 2.67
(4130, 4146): -0.3 angstrom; 2.69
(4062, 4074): -0.3 angstrom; 2.81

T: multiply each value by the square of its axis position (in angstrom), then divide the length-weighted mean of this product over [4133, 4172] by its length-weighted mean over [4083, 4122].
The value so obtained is 1.07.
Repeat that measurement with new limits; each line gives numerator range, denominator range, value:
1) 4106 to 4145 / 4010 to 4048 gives 0.96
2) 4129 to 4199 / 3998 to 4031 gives 1.01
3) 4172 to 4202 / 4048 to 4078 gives 0.97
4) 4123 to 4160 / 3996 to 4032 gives 1.01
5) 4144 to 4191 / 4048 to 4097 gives 1.00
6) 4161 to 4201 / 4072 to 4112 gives 1.04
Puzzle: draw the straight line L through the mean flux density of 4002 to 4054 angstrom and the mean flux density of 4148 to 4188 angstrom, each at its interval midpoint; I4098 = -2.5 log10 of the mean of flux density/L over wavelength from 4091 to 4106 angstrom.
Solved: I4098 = 0.04 mag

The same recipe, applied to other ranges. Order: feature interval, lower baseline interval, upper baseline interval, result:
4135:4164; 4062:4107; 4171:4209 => -0.03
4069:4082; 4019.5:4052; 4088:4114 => -0.03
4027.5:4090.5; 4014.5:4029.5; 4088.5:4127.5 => -0.05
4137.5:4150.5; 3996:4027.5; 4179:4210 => -0.03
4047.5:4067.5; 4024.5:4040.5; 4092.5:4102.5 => -0.05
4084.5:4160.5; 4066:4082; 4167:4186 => 0.03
